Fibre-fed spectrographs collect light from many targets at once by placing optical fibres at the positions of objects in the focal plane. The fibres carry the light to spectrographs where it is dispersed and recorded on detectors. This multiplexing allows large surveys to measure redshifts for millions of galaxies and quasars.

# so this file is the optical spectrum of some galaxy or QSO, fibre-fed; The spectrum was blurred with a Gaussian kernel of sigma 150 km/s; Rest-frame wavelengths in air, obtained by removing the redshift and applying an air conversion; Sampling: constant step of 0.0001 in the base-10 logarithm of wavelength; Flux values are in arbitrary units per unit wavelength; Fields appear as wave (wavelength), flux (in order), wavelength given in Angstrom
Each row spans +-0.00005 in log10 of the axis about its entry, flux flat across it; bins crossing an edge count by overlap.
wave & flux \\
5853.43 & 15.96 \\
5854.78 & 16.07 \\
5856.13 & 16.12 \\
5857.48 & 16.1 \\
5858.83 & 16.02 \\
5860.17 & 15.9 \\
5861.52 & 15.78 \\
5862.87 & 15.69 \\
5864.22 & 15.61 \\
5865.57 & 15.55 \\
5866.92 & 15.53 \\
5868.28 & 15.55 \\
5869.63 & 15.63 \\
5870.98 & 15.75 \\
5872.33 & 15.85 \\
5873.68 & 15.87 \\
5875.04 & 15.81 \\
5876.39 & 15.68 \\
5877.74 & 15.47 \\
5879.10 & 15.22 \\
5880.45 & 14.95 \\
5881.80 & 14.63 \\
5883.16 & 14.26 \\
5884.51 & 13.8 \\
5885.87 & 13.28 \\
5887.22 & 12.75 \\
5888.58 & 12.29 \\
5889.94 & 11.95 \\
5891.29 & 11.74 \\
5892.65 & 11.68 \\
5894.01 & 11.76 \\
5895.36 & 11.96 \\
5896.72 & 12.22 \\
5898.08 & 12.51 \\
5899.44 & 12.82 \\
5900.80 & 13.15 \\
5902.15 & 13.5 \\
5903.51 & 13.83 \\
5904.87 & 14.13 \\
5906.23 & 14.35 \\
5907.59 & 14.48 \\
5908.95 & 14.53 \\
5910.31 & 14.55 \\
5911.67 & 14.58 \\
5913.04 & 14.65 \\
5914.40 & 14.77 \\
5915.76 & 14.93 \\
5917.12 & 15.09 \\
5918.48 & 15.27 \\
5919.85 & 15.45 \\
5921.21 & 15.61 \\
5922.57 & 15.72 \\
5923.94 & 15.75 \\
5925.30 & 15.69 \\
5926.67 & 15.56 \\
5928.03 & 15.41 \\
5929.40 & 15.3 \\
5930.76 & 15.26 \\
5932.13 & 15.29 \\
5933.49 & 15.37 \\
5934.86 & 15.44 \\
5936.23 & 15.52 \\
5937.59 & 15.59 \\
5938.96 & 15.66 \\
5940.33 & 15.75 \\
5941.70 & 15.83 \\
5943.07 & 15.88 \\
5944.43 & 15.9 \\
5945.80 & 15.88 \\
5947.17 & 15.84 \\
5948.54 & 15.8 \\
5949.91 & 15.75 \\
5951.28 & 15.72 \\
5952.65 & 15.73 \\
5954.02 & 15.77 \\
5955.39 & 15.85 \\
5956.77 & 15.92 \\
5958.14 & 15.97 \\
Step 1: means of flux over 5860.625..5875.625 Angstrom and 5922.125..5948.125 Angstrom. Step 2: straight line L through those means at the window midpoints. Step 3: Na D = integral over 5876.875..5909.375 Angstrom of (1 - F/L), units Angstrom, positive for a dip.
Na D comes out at 4.71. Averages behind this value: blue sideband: 15.7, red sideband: 15.6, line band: 13.4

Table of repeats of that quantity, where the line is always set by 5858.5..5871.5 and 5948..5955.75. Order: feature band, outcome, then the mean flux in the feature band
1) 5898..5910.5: 1.52 Angstrom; 13.8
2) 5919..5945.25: 0.29 Angstrom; 15.6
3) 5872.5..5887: 0.78 Angstrom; 14.9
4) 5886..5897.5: 2.64 Angstrom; 12.1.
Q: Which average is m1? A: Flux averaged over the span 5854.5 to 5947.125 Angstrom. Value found 14.8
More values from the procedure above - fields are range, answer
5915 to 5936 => 15.4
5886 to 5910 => 13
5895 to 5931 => 14.5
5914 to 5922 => 15.2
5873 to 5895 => 13.8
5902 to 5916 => 14.4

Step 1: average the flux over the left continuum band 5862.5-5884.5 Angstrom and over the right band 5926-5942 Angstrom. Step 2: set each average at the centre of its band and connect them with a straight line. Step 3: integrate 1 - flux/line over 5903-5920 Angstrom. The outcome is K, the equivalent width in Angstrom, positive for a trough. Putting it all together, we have 0.9 Angstrom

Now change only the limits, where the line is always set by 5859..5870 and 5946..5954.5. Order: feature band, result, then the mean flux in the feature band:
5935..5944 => 0.0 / 15.7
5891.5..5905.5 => 2.7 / 12.7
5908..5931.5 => 0.8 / 15.2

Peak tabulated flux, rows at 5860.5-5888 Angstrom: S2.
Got 15.87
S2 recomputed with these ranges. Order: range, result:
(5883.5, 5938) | 15.75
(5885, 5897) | 13.28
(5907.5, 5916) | 14.93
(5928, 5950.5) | 15.9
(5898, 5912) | 14.58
